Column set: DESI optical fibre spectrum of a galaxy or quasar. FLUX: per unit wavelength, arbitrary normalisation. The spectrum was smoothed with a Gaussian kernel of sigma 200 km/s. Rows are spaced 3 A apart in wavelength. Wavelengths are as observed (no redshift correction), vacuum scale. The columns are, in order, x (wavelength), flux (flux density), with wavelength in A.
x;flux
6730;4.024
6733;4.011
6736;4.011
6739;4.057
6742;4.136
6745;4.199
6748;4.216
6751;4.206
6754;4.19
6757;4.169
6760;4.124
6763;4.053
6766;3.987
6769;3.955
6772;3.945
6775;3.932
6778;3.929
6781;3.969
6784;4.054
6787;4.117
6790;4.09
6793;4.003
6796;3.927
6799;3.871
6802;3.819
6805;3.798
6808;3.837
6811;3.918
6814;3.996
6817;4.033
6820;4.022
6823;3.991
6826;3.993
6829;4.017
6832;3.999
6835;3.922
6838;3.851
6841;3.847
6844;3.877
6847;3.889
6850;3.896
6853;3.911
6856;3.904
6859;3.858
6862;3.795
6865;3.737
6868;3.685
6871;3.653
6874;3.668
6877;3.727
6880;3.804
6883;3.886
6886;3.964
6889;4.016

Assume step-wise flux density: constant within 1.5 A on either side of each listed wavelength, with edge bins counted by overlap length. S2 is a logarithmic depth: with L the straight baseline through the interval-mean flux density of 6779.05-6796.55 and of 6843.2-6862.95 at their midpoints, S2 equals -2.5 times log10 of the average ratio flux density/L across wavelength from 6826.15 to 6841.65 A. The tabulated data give 0.00 mag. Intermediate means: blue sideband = 4.03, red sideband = 3.88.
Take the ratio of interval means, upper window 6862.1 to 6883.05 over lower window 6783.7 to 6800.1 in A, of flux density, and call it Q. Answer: 0.93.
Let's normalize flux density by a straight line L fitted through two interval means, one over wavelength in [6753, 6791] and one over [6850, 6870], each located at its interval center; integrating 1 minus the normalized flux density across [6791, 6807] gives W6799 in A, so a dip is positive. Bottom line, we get 0.3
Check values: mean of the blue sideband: 4.04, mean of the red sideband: 3.82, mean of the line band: 3.89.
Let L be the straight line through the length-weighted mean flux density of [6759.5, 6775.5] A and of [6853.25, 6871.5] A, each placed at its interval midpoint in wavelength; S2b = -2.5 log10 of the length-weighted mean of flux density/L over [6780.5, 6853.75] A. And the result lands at -0.02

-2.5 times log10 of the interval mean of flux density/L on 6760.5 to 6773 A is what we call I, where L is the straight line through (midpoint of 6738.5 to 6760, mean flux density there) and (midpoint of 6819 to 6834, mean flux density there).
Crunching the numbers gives 0.04 mag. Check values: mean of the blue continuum 4.17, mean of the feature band 4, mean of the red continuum 4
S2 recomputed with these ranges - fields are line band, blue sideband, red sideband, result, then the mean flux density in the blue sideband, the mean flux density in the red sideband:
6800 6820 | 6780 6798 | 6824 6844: 0.020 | 4.02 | 3.93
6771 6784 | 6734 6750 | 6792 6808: 0.004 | 4.12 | 3.88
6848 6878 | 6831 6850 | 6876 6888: 0.025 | 3.89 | 3.86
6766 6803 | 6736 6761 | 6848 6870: 0.021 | 4.15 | 3.82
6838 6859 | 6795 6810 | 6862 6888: -0.023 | 3.85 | 3.77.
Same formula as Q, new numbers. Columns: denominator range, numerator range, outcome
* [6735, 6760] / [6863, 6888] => 0.91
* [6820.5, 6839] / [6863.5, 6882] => 0.94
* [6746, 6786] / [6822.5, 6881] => 0.95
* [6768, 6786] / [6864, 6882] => 0.94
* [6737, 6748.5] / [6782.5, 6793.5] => 0.98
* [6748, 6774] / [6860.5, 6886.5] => 0.92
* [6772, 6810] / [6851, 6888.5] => 0.96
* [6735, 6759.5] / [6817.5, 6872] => 0.94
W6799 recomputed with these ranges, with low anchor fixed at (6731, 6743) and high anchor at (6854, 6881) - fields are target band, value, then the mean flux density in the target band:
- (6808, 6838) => -0.9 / 3.97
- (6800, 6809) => 0.2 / 3.82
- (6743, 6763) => -0.8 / 4.17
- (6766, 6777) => 0.1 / 3.95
